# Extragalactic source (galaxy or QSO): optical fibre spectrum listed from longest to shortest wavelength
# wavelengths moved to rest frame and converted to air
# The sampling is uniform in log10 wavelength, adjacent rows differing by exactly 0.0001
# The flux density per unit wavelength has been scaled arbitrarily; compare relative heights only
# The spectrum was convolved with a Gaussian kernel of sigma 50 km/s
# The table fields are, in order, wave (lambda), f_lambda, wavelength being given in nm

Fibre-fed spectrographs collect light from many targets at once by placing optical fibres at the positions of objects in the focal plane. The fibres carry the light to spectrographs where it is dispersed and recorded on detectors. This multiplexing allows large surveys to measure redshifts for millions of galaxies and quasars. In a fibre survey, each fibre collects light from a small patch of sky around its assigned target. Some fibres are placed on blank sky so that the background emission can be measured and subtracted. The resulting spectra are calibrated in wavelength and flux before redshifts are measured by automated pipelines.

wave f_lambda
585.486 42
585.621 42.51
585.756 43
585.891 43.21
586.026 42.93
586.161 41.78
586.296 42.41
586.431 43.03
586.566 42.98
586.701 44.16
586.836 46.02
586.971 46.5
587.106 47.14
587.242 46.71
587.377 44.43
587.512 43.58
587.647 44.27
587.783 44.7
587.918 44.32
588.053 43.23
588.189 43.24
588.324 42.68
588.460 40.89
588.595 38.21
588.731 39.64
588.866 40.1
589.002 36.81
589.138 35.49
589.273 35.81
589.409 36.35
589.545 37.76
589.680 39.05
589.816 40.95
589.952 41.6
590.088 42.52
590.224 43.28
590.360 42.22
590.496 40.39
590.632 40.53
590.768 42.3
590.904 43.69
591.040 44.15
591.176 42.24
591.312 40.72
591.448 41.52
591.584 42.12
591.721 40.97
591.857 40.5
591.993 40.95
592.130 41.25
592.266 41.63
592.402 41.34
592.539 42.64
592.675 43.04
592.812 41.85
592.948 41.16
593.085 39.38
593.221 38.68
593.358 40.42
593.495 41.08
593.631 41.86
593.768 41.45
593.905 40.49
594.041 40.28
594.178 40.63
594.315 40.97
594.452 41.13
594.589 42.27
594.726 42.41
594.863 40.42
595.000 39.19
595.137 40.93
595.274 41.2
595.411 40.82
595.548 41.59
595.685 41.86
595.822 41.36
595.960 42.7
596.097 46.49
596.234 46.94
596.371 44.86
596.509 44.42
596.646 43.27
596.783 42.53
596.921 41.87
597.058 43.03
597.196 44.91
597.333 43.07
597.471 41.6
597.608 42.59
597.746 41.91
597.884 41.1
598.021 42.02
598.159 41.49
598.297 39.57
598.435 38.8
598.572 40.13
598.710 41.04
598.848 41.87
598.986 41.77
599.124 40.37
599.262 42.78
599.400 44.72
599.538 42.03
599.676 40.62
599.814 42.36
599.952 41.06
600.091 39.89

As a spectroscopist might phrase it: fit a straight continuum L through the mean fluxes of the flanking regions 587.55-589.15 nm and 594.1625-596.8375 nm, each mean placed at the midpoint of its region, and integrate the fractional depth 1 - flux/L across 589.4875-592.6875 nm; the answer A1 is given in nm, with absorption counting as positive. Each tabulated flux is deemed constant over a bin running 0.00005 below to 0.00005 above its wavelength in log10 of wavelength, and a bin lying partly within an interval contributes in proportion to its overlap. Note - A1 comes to 0.01 nm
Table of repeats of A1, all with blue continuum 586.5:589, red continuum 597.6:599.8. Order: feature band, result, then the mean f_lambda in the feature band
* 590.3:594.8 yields 0.11 nm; 41.4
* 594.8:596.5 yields -0.02 nm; 42.4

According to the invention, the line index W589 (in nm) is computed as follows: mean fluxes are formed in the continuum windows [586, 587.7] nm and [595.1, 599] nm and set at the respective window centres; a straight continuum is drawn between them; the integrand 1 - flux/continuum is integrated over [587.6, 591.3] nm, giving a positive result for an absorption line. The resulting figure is 0.24 nm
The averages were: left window 44.4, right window 42.3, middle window 41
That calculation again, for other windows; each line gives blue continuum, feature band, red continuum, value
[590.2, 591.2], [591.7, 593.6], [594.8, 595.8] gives 0.03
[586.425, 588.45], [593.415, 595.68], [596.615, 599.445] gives 0.09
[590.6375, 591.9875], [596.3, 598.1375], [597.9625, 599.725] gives -0.06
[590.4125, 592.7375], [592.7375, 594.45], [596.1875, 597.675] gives 0.07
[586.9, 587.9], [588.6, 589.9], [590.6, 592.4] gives 0.17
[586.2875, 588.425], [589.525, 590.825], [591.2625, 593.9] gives 0.04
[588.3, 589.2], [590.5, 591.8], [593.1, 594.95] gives -0.07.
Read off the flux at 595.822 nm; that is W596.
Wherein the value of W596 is 41.36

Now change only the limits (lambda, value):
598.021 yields 42.02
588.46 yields 40.89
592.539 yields 42.64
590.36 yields 42.22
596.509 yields 44.42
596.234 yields 46.94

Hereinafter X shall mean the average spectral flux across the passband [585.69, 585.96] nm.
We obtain 43.1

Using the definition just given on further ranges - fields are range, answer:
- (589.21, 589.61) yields 36.6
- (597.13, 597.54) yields 43.3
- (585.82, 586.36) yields 42.6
